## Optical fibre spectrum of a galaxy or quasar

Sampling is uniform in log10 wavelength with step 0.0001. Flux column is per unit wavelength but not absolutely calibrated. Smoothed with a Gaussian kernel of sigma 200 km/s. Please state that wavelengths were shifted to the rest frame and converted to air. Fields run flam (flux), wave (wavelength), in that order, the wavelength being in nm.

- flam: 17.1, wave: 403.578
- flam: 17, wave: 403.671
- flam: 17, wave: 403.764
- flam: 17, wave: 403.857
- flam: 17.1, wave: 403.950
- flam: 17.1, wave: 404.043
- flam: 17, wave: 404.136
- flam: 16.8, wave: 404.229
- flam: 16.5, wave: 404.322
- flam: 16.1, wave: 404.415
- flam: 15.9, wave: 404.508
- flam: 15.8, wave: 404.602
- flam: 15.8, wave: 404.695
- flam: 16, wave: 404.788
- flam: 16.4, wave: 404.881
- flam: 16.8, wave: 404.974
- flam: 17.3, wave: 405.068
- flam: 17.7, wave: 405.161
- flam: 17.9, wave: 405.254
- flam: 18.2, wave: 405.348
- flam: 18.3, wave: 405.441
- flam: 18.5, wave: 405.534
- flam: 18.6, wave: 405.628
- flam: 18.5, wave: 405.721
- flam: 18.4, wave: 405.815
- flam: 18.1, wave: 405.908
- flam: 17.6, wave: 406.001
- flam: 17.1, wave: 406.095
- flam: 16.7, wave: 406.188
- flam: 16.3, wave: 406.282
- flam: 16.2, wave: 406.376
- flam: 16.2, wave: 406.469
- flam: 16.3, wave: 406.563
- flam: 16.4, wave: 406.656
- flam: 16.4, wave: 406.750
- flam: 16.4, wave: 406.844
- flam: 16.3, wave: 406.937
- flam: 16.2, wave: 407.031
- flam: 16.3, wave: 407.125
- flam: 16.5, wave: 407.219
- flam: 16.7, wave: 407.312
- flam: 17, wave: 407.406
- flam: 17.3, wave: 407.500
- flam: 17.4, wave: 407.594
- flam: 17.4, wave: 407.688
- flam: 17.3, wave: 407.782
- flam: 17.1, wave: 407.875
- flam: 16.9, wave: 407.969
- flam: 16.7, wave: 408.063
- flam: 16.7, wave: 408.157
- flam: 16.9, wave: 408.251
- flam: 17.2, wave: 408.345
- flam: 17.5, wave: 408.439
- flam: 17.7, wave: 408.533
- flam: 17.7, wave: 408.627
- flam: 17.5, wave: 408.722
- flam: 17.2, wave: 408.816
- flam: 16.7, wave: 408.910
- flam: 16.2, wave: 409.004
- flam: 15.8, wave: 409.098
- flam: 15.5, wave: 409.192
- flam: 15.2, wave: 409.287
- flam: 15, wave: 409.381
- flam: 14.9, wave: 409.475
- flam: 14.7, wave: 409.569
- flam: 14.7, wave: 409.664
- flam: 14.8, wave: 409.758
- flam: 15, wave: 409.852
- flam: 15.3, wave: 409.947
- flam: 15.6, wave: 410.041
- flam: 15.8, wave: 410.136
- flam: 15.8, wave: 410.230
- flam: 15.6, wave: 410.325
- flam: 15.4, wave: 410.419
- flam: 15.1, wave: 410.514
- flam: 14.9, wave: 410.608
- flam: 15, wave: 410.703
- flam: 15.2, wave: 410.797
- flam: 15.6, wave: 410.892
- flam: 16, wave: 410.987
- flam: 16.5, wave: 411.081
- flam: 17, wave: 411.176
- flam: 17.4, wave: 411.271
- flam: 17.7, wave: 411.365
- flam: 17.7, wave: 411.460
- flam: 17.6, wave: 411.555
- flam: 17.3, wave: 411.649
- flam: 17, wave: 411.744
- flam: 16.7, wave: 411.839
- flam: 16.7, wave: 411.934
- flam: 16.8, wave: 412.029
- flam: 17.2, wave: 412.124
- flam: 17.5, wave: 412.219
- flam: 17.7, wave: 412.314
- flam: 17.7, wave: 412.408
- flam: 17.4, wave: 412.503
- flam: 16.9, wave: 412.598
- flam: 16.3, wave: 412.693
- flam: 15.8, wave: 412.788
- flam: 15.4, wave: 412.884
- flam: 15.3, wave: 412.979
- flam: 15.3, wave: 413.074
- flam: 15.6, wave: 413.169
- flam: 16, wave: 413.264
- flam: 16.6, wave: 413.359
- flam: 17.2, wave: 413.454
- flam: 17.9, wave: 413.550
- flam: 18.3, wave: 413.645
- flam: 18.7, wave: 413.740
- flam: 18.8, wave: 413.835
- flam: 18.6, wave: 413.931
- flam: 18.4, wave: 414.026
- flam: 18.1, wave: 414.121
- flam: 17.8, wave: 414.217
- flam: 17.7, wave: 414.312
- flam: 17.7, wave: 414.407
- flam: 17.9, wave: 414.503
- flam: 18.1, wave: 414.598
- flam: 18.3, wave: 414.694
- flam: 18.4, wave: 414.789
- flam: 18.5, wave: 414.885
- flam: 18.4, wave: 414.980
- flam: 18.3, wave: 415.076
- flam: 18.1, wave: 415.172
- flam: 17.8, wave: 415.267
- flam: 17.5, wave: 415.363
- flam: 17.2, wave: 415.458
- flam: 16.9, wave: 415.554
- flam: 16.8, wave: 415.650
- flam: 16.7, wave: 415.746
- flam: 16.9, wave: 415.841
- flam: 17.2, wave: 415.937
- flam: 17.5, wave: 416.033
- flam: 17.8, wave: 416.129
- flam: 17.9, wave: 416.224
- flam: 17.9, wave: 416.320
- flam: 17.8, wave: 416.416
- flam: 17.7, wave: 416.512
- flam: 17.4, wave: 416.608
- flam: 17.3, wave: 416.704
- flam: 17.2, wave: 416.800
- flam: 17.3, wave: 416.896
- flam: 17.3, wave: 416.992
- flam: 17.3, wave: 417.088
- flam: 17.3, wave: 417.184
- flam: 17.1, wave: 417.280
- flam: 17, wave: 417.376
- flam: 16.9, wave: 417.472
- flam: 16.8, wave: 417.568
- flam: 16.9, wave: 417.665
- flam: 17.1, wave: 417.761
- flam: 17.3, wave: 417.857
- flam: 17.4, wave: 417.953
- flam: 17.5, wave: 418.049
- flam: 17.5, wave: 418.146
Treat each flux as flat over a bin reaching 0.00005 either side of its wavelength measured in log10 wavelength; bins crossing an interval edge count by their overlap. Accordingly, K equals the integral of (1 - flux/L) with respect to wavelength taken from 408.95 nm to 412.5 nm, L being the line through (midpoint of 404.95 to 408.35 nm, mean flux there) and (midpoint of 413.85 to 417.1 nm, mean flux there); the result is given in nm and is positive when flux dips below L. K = 0.26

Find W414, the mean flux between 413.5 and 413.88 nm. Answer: 18.4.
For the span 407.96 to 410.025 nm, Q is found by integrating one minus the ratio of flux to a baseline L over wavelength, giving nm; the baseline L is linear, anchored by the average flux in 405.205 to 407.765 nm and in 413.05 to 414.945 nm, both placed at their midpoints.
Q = 0.14 nm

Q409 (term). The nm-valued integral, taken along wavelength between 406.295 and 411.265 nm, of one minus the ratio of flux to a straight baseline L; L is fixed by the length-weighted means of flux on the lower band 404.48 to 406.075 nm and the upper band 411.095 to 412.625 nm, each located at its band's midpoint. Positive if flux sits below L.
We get 0.32 nm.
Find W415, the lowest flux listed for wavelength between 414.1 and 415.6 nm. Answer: 16.9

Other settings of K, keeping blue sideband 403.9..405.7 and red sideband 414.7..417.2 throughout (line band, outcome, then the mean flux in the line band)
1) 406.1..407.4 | 0.06 nm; 16.4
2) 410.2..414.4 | 0.14 nm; 16.8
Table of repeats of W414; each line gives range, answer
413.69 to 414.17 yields 18.5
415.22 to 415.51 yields 17.5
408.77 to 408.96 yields 17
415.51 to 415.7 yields 16.8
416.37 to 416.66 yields 17.6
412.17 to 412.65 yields 17.5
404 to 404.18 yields 17.1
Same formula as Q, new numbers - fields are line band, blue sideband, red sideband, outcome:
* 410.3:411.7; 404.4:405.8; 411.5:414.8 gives 0.08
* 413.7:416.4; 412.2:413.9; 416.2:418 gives -0.12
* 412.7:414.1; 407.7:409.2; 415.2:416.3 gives 0.02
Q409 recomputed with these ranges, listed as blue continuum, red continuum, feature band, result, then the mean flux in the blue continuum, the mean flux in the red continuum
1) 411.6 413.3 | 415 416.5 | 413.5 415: -0.099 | 16.6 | 17.5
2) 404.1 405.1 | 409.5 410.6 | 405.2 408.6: -0.268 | 16.4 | 15.2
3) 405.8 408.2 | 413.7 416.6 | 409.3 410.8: 0.177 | 16.8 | 17.8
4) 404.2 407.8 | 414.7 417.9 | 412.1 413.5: 0.062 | 17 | 17.5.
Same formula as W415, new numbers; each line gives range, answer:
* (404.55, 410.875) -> 14.7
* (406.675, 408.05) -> 16.2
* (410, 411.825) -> 14.9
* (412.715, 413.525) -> 15.3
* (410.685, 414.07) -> 15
